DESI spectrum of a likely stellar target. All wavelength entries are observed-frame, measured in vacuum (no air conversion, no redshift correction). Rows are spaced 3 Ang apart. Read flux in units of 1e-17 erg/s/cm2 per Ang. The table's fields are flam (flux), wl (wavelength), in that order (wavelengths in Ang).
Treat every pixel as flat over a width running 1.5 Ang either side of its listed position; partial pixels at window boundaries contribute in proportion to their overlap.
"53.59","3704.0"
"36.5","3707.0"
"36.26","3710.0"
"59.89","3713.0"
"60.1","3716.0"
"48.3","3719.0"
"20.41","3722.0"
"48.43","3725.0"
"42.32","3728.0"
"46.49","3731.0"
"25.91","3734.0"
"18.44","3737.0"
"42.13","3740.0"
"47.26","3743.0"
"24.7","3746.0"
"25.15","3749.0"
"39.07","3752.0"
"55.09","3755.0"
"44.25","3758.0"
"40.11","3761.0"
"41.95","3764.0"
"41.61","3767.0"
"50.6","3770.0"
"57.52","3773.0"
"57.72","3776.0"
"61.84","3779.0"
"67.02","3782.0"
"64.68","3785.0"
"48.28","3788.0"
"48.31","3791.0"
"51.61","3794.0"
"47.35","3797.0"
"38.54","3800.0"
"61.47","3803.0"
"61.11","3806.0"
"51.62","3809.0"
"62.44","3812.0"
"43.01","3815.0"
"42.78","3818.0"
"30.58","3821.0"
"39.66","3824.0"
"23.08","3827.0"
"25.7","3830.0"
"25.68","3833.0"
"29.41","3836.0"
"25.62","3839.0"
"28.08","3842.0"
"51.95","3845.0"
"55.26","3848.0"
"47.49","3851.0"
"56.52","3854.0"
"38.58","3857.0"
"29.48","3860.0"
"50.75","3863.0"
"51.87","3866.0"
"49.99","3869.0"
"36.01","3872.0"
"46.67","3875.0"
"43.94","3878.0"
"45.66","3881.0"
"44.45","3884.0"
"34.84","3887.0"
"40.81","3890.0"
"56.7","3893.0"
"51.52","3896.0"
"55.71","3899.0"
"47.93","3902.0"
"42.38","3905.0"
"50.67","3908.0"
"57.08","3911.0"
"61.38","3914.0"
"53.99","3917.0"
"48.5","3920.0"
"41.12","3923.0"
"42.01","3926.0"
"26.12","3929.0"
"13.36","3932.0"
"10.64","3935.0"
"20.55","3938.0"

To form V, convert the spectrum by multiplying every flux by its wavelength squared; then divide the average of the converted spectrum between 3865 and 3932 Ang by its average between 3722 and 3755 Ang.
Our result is 1.38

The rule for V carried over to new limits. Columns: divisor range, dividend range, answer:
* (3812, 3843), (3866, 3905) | 1.45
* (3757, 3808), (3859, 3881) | 0.90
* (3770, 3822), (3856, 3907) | 0.90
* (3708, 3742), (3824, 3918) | 1.16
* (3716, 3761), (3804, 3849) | 1.08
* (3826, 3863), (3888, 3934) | 1.26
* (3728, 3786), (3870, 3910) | 1.11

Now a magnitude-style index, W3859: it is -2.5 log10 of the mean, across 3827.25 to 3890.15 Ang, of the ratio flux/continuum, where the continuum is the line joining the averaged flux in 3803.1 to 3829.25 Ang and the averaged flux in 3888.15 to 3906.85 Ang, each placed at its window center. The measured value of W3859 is 0.16 mag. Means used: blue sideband 44.7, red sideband 48.9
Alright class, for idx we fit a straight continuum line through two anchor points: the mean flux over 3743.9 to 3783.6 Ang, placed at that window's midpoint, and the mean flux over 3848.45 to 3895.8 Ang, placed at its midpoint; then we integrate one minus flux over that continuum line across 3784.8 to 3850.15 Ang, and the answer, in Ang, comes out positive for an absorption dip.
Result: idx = 4.2 Ang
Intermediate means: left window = 46.7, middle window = 43.1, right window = 45.3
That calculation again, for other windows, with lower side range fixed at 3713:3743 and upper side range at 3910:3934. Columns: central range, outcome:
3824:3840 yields 5.47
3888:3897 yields -1.50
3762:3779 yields -4.04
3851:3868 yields -1.73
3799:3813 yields -4.83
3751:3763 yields -1.16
